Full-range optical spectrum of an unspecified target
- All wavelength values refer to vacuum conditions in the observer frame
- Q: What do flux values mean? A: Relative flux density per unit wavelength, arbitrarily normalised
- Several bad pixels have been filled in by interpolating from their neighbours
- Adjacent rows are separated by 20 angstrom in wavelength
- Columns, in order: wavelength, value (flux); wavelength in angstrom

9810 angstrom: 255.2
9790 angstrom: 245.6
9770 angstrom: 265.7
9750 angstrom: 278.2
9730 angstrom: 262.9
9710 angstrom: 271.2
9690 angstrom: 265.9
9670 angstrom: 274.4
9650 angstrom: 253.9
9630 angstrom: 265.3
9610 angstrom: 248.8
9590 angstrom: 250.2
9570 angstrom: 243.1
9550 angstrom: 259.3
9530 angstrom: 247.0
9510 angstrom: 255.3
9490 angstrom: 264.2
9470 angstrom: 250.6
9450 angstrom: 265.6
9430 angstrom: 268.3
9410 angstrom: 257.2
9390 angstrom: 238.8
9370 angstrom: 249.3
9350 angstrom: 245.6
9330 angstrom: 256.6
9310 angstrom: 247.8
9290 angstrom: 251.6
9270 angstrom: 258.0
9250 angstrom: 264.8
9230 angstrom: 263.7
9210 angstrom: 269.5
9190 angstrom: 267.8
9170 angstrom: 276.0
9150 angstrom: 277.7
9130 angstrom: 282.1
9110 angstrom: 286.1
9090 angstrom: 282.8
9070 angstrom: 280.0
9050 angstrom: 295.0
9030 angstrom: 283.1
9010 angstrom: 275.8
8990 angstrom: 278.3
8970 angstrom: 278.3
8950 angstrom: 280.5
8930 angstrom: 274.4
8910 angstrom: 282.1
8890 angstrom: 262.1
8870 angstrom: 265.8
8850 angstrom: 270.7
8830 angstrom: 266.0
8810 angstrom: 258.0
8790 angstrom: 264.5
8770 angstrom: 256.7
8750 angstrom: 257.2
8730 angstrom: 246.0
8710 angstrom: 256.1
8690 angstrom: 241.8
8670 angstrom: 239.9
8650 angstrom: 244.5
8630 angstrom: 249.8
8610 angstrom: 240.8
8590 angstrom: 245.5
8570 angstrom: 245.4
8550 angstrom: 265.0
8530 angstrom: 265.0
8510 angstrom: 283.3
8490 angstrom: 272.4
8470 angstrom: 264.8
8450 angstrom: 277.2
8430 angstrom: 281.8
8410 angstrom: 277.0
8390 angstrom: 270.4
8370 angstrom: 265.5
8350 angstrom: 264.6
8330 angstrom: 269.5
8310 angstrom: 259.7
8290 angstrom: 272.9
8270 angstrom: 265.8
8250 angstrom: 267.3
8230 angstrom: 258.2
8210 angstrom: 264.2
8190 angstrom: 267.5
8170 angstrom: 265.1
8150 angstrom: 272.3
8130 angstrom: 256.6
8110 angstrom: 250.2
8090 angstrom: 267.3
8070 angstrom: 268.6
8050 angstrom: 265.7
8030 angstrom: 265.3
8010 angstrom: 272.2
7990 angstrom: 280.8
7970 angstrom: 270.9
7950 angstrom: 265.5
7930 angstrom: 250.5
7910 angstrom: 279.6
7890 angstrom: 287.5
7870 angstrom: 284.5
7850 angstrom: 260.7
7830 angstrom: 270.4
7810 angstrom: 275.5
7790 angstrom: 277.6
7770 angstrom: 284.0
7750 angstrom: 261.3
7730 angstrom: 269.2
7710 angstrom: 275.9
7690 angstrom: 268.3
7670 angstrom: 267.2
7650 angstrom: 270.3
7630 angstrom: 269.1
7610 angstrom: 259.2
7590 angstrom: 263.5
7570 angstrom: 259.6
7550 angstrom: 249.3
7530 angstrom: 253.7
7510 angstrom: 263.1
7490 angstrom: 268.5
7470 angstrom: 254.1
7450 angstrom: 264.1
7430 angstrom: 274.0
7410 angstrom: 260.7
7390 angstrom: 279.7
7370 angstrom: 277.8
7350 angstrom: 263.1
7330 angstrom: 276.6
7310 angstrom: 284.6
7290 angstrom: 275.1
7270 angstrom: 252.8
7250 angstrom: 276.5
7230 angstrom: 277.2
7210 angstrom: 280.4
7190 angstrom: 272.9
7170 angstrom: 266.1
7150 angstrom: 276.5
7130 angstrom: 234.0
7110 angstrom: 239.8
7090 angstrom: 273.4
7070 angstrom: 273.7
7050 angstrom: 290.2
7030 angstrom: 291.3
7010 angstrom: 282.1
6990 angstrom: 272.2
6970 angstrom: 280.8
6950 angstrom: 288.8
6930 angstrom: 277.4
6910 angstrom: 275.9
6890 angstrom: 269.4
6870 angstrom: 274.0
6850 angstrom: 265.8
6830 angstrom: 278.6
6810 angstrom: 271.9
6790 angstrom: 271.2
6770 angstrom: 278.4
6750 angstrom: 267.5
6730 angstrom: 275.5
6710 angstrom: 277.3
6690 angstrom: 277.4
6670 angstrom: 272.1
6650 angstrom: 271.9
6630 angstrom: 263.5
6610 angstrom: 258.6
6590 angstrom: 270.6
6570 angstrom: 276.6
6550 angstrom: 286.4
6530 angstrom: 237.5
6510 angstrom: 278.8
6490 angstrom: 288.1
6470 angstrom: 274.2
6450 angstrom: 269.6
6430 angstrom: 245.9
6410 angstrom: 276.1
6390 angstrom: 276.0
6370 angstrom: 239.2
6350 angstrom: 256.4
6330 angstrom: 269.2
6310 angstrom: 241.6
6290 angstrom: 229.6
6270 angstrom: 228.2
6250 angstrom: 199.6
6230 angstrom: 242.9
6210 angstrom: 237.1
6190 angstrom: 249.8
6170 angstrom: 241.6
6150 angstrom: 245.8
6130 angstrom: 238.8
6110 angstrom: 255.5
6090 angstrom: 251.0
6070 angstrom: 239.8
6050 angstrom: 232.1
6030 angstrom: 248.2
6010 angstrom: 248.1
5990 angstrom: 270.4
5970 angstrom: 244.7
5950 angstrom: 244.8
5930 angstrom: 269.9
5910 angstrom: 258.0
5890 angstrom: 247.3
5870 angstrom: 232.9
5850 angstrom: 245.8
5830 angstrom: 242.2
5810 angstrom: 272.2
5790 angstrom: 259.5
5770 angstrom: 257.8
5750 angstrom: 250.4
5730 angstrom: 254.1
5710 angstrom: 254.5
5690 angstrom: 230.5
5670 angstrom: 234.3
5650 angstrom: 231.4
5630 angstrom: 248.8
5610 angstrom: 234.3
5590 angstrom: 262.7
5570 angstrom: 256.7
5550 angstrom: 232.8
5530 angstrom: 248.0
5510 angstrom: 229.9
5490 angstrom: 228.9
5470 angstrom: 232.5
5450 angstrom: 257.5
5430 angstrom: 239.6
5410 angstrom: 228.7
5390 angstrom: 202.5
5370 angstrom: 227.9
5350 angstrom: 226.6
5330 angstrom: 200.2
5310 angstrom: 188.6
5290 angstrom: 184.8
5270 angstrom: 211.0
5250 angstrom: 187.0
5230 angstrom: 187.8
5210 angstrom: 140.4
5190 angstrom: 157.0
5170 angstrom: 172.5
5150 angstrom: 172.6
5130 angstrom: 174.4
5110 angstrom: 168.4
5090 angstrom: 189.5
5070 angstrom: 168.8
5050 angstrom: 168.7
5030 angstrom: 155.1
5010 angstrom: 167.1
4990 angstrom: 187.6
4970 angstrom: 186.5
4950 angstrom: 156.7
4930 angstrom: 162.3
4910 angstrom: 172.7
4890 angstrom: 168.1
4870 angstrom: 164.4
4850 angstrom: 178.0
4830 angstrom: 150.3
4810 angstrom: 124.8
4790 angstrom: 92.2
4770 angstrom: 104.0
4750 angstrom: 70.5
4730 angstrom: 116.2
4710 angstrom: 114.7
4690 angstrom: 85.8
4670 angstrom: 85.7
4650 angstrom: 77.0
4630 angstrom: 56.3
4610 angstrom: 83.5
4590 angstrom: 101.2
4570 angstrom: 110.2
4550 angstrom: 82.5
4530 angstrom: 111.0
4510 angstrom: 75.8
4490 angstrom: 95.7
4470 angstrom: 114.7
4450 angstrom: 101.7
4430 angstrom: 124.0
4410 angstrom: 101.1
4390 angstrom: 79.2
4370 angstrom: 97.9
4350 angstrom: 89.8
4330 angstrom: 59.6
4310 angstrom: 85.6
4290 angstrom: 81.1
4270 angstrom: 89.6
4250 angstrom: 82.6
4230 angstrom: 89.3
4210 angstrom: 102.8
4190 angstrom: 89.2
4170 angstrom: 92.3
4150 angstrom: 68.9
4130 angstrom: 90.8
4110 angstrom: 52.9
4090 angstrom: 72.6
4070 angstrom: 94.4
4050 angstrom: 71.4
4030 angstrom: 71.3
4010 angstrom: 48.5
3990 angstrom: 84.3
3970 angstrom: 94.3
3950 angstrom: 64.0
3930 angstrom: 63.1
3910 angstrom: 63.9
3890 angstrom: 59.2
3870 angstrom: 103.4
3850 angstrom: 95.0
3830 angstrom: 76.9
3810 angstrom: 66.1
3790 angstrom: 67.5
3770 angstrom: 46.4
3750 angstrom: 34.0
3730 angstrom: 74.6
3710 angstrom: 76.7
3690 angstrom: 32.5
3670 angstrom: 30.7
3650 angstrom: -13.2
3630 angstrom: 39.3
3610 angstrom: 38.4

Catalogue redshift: 0.21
